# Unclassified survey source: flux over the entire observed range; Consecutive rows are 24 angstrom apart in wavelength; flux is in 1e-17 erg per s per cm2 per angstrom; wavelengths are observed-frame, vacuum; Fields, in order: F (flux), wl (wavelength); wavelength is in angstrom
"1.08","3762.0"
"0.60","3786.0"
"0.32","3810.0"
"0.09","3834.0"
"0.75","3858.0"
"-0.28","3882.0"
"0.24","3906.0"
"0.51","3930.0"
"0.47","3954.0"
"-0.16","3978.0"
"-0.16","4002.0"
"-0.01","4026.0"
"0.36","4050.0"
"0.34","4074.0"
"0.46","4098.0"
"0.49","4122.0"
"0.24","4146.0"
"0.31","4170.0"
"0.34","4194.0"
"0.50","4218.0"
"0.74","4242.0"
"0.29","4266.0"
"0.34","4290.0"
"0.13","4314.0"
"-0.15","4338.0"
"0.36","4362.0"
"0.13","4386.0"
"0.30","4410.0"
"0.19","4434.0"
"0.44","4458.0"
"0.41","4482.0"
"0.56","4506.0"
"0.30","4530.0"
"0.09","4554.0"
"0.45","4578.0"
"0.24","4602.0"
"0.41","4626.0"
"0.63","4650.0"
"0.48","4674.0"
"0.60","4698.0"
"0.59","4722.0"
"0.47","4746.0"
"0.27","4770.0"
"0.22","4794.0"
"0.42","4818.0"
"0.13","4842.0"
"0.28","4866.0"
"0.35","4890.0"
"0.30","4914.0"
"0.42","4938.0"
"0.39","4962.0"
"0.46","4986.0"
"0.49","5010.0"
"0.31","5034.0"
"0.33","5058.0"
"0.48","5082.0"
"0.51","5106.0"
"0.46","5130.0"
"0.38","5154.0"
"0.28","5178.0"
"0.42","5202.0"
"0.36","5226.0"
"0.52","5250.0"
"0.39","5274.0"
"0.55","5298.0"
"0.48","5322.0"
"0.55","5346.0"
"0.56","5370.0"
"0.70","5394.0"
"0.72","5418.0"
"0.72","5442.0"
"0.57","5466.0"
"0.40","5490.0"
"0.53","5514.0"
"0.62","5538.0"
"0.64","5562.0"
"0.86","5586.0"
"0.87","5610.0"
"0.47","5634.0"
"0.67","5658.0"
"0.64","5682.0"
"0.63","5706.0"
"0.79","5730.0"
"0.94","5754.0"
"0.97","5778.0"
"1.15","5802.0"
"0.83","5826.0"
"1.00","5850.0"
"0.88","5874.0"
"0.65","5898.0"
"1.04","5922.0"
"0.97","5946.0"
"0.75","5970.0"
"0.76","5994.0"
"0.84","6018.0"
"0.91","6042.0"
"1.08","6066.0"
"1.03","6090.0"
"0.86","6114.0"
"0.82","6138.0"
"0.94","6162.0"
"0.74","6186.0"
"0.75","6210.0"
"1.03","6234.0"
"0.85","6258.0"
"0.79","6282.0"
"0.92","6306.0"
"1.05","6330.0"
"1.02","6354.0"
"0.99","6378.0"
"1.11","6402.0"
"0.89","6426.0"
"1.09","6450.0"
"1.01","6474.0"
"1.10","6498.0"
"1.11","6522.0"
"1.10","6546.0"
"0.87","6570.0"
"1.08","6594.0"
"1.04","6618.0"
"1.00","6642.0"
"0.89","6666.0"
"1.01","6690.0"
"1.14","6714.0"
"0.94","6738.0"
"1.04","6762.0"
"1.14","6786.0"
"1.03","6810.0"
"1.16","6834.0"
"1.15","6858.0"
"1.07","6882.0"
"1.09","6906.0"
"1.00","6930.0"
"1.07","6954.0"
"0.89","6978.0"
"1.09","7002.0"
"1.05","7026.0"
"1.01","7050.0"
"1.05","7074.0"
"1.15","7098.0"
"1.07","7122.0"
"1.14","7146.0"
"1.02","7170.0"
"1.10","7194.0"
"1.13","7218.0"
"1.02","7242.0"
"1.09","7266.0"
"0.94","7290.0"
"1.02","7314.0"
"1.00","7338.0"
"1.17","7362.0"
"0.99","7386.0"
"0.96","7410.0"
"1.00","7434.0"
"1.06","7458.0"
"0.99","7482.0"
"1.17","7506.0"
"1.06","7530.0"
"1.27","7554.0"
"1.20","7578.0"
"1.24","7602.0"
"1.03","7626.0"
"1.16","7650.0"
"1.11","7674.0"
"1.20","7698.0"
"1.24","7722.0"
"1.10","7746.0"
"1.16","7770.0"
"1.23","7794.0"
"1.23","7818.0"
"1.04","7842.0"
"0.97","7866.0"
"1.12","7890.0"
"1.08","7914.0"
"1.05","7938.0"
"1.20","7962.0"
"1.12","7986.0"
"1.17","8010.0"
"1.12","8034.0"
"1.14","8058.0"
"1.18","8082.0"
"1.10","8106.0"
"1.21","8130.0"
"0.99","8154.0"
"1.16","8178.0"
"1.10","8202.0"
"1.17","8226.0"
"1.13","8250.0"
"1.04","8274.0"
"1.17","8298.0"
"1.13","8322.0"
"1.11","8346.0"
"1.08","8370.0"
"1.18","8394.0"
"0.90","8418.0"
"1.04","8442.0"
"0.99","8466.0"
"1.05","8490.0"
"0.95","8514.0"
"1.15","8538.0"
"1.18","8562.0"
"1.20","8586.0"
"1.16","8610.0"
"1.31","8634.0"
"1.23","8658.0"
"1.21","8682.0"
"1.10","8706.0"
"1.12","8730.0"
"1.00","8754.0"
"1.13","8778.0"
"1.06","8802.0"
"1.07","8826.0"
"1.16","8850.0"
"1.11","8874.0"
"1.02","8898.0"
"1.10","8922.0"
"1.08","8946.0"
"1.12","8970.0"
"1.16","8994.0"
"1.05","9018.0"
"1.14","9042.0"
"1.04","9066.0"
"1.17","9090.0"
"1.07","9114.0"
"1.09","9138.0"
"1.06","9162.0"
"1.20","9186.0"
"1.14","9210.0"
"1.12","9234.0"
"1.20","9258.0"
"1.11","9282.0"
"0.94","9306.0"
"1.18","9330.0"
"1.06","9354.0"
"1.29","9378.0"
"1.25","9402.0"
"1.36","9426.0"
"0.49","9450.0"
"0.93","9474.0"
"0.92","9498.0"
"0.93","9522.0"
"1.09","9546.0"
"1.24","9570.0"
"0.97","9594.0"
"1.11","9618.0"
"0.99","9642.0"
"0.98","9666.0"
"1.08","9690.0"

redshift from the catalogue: 0.43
